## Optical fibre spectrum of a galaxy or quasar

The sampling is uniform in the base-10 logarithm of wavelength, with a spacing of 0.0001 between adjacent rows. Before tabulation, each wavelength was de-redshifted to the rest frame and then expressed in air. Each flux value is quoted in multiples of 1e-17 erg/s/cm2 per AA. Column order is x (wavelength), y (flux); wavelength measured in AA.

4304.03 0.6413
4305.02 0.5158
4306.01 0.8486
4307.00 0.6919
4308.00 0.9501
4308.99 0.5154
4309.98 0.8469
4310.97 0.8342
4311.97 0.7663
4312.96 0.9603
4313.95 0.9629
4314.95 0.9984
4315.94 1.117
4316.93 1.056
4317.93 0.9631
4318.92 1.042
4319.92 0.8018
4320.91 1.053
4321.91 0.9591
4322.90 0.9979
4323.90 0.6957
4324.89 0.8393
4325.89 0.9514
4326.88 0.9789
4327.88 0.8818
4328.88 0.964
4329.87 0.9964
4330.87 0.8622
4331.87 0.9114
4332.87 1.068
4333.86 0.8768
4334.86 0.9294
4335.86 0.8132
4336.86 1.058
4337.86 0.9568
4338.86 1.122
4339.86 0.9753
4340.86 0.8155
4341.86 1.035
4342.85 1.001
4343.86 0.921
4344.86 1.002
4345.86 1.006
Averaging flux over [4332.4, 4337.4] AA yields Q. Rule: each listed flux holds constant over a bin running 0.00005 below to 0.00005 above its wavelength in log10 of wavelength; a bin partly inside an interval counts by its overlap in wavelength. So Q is 0.949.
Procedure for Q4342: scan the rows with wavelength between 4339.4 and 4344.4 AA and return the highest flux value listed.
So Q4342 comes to 1.035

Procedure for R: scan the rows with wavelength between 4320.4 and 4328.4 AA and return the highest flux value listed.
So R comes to 1.053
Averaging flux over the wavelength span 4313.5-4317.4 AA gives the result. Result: 1.03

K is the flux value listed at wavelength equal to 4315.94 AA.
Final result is 1.117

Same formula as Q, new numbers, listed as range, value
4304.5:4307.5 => 0.685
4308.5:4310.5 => 0.685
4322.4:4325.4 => 0.846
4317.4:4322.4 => 0.963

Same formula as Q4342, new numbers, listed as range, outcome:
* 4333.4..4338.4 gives 1.058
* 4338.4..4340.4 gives 1.122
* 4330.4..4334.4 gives 1.068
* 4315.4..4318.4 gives 1.117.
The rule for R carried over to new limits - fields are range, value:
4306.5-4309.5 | 0.9501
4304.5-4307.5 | 0.8486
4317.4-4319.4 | 1.042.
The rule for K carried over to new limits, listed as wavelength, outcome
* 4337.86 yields 0.9568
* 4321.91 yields 0.9591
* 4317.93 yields 0.9631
